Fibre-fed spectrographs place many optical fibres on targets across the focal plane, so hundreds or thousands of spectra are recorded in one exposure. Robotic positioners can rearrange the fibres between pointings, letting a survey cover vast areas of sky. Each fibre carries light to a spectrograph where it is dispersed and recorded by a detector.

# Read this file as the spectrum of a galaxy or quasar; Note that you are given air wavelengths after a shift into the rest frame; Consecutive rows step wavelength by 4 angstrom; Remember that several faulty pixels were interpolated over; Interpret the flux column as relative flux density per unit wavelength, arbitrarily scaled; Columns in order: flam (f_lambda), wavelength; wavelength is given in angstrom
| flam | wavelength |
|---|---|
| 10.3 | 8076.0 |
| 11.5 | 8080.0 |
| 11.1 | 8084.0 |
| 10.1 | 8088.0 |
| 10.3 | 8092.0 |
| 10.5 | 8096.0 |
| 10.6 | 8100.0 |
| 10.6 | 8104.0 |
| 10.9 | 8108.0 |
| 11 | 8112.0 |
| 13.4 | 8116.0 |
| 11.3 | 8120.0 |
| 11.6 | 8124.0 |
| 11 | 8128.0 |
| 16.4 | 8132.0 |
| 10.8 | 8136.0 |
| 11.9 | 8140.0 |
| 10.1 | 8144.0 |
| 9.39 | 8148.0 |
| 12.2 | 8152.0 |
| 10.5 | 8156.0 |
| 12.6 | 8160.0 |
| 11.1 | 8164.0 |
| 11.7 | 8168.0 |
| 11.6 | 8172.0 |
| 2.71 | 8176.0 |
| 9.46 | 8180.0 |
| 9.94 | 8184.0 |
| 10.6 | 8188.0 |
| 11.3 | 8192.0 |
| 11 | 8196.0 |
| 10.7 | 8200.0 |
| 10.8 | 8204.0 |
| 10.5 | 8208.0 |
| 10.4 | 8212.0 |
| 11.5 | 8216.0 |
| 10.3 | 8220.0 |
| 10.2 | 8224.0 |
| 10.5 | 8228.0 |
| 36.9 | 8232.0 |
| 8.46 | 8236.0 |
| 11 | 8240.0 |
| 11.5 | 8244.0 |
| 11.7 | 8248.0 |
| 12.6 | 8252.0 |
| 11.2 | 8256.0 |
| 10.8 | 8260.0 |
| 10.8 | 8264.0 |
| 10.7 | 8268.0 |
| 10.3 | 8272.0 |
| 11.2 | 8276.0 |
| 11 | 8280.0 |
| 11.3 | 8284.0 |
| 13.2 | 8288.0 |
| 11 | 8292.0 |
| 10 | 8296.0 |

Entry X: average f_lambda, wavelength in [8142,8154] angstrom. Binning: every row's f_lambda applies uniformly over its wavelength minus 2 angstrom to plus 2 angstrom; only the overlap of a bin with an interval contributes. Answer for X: 10.6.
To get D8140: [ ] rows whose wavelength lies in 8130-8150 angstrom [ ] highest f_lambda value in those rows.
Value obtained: 16.4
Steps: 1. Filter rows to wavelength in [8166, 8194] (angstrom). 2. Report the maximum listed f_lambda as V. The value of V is 11.7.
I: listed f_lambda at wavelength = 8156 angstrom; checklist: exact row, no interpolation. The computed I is 10.5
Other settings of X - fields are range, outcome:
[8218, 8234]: 17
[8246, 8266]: 11.4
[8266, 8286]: 10.9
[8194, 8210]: 10.8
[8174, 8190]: 8.18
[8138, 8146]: 11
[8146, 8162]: 11.2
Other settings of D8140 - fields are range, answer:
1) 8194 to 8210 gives 11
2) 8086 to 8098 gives 10.5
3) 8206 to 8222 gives 11.5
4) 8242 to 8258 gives 12.6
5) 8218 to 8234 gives 36.9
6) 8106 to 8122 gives 13.4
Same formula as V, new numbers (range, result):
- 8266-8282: 11.2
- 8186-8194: 11.3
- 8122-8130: 11.6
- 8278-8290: 13.2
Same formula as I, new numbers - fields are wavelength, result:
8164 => 11.1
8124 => 11.6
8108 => 10.9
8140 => 11.9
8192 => 11.3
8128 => 11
